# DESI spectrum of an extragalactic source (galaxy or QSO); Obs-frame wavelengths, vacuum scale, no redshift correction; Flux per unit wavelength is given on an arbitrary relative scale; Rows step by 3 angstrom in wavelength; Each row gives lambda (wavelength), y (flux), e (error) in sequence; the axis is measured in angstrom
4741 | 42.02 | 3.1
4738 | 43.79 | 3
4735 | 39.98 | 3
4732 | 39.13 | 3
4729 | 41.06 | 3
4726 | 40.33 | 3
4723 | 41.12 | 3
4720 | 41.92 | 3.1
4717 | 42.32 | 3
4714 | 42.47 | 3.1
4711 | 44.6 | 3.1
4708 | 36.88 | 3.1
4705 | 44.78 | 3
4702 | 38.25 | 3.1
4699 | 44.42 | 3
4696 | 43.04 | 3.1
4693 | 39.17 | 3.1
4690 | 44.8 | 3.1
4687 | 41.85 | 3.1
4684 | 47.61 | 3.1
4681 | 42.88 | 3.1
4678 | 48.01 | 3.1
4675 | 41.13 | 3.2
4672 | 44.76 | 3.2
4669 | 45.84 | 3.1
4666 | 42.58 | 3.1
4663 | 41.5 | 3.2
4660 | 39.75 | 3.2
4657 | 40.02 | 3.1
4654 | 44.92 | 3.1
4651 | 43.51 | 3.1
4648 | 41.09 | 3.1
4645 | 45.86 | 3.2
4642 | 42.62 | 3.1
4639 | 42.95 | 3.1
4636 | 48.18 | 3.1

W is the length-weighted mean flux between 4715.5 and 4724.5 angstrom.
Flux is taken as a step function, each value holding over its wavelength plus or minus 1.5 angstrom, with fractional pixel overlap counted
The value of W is 41.8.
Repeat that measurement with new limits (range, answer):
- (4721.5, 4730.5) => 40.8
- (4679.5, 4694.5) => 43.3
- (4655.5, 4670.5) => 41.9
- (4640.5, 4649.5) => 43.2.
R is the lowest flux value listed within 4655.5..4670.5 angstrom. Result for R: 39.75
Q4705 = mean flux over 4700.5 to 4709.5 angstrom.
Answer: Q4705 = 40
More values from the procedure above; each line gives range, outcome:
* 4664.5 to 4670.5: 44.2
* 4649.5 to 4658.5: 42.8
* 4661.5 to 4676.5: 43.2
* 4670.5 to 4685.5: 44.9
